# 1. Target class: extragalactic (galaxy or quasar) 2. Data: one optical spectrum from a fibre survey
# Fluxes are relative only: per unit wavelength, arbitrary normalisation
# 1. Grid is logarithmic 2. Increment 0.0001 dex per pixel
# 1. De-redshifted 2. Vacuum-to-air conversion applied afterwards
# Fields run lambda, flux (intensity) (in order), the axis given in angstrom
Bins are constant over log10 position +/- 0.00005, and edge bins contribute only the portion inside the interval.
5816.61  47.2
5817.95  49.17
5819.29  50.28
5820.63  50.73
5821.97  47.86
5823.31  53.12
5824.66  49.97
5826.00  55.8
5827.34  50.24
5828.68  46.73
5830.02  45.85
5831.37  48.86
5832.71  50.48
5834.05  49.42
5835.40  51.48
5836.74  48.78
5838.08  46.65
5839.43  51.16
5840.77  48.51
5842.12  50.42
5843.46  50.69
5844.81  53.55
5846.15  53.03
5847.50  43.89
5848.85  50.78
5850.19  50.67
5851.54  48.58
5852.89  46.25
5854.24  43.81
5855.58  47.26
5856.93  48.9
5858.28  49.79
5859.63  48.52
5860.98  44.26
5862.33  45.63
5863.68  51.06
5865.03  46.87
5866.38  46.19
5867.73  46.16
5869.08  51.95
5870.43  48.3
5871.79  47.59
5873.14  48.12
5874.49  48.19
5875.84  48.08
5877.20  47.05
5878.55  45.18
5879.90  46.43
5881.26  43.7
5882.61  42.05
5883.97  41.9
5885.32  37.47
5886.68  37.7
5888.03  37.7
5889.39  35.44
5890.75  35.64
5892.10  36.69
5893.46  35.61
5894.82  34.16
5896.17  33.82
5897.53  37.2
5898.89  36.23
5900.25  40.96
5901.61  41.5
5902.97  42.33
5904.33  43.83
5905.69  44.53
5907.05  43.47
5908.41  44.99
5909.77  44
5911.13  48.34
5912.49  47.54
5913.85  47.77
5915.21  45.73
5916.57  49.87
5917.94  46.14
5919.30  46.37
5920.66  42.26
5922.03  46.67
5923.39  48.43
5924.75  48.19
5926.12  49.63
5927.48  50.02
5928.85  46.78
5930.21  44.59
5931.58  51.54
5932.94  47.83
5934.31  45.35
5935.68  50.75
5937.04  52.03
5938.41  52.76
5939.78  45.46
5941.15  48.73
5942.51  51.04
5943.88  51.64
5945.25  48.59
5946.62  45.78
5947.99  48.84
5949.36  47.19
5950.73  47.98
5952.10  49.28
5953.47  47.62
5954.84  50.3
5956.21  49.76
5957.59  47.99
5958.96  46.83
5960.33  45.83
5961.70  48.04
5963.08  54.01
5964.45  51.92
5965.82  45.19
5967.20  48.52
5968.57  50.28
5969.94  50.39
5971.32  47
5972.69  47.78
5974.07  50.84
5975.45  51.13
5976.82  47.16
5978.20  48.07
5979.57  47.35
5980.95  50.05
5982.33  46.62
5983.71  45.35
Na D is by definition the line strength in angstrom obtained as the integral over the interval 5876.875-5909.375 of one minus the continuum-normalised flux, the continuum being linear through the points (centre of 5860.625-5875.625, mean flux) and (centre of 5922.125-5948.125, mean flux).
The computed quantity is 5.37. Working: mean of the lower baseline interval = 47.8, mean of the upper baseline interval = 48.8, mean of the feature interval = 40.2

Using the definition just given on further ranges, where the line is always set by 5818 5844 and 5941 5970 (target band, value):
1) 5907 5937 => 1.1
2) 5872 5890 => 2.3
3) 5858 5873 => 0.5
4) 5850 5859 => 0.3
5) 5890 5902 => 3.1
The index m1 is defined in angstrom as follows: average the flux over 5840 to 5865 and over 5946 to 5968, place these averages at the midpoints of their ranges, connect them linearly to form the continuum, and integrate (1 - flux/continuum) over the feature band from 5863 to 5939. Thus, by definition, 6.1 angstrom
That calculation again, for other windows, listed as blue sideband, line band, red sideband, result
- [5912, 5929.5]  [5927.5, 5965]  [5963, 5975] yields -0.3 angstrom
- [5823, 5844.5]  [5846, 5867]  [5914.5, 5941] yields 0.7 angstrom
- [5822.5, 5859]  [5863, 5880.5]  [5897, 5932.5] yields 0.0 angstrom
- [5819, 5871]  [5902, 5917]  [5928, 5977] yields 1.0 angstrom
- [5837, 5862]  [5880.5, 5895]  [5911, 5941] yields 3.0 angstrom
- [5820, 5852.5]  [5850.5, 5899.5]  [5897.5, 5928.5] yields 4.1 angstrom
